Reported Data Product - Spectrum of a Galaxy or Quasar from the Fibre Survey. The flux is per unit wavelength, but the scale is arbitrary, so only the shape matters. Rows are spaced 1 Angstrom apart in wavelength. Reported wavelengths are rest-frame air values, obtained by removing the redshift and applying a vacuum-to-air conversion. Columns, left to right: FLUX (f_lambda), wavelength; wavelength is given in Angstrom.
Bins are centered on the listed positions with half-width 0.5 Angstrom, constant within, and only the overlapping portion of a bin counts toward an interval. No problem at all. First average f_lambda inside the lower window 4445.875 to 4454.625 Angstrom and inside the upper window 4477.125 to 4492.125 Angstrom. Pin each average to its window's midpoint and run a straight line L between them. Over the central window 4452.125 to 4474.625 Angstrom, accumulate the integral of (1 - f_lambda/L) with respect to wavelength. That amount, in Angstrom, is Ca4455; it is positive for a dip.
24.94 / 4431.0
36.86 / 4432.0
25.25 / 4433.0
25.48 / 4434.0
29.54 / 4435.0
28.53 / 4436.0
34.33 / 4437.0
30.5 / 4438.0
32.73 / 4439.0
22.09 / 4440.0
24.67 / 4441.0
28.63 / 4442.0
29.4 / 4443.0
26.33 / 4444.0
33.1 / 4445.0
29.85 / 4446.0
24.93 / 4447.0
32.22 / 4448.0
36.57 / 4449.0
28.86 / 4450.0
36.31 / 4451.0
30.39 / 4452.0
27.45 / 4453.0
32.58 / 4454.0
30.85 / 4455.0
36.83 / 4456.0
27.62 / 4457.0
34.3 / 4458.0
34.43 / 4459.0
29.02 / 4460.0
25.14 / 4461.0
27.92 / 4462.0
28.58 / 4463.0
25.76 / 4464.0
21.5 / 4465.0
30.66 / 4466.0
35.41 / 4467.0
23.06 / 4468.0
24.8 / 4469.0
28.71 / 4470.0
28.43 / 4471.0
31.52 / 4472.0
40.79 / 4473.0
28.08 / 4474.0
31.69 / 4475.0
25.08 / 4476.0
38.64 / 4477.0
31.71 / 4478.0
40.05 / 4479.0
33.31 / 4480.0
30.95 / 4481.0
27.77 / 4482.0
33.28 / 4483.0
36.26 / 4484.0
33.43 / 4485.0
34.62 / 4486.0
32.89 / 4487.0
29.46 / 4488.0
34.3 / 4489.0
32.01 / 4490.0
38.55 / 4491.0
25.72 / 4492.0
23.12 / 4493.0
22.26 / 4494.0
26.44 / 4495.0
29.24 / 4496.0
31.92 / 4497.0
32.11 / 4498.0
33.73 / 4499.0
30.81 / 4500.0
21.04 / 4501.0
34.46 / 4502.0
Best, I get 1.5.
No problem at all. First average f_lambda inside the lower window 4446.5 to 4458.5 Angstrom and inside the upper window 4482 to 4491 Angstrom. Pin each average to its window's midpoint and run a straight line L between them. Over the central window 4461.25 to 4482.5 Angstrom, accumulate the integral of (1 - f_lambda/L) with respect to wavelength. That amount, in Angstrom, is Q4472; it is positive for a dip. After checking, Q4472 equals 1.6 Angstrom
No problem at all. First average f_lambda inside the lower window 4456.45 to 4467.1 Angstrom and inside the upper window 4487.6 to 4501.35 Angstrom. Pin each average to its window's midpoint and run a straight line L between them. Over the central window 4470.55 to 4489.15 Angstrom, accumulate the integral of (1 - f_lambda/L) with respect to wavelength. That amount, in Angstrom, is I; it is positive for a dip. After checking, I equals -2.2 Angstrom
